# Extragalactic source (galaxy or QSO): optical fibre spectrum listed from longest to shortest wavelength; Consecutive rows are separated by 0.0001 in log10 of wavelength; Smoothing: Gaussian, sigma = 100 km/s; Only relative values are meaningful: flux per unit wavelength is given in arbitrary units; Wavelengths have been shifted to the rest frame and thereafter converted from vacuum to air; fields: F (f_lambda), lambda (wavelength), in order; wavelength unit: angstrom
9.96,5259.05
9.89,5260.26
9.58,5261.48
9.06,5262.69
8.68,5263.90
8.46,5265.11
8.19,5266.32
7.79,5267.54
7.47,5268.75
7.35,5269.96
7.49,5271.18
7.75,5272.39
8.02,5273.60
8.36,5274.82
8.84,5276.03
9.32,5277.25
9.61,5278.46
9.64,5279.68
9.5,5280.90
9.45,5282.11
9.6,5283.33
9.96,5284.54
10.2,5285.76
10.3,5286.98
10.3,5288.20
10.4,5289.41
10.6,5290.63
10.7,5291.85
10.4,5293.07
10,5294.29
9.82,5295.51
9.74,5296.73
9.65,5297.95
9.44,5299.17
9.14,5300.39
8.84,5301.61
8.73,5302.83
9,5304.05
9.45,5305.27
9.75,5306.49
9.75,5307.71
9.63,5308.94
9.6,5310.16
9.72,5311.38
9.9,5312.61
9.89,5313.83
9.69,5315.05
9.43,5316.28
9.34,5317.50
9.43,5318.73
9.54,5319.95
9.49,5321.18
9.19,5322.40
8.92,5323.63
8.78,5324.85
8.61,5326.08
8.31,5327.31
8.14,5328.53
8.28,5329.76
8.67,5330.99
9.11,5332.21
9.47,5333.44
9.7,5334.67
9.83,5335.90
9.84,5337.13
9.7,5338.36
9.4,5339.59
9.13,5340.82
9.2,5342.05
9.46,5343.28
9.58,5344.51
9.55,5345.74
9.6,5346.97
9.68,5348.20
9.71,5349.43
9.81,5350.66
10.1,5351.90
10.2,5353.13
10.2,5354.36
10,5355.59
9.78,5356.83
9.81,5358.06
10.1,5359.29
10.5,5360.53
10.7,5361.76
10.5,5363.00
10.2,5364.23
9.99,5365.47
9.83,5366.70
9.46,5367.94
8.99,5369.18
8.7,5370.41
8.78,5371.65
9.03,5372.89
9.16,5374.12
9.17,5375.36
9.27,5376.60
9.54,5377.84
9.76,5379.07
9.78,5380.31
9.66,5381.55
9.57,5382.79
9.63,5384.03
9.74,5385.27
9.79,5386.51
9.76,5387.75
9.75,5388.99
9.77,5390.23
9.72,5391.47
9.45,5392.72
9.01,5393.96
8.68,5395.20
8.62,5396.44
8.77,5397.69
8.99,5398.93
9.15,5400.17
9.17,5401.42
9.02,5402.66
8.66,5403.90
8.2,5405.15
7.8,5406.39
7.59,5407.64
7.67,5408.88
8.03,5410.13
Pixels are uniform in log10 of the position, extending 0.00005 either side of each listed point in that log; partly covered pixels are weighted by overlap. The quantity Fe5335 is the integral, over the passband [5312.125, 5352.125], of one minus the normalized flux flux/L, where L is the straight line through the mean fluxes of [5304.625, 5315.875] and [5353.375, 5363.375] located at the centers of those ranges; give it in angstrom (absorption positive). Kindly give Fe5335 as 2.4 angstrom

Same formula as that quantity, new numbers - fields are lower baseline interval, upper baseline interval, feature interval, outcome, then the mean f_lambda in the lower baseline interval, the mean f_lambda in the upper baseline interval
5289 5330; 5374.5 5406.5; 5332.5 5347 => -0.2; 9.45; 9.27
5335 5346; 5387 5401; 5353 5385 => -1.1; 9.52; 9.24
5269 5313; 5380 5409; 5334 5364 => -2.0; 9.42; 9.1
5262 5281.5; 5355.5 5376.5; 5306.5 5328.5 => -0.7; 8.48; 9.67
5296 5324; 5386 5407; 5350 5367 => -1.6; 9.45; 9.07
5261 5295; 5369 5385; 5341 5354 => -0.5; 9.18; 9.33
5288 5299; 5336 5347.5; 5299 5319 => 1.0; 10.1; 9.51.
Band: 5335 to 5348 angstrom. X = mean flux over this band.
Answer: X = 9.54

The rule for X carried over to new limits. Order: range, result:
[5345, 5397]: 9.65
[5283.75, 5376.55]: 9.58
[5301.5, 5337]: 9.26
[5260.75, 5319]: 9.31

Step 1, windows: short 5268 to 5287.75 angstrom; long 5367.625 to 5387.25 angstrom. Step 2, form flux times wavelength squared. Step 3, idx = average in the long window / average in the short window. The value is 1.1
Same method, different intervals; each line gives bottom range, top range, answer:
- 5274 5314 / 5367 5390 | 1.01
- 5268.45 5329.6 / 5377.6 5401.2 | 1.04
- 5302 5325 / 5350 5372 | 1.07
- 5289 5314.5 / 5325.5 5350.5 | 0.97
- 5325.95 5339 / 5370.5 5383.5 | 1.05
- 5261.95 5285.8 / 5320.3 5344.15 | 1.07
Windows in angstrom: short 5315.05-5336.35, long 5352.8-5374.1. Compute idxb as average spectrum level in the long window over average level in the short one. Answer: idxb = 1.08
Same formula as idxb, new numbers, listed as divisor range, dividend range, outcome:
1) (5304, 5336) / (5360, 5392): 1.04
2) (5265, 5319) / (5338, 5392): 1.04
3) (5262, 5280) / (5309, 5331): 1.10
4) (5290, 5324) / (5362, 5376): 0.99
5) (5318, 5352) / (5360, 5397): 1.03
